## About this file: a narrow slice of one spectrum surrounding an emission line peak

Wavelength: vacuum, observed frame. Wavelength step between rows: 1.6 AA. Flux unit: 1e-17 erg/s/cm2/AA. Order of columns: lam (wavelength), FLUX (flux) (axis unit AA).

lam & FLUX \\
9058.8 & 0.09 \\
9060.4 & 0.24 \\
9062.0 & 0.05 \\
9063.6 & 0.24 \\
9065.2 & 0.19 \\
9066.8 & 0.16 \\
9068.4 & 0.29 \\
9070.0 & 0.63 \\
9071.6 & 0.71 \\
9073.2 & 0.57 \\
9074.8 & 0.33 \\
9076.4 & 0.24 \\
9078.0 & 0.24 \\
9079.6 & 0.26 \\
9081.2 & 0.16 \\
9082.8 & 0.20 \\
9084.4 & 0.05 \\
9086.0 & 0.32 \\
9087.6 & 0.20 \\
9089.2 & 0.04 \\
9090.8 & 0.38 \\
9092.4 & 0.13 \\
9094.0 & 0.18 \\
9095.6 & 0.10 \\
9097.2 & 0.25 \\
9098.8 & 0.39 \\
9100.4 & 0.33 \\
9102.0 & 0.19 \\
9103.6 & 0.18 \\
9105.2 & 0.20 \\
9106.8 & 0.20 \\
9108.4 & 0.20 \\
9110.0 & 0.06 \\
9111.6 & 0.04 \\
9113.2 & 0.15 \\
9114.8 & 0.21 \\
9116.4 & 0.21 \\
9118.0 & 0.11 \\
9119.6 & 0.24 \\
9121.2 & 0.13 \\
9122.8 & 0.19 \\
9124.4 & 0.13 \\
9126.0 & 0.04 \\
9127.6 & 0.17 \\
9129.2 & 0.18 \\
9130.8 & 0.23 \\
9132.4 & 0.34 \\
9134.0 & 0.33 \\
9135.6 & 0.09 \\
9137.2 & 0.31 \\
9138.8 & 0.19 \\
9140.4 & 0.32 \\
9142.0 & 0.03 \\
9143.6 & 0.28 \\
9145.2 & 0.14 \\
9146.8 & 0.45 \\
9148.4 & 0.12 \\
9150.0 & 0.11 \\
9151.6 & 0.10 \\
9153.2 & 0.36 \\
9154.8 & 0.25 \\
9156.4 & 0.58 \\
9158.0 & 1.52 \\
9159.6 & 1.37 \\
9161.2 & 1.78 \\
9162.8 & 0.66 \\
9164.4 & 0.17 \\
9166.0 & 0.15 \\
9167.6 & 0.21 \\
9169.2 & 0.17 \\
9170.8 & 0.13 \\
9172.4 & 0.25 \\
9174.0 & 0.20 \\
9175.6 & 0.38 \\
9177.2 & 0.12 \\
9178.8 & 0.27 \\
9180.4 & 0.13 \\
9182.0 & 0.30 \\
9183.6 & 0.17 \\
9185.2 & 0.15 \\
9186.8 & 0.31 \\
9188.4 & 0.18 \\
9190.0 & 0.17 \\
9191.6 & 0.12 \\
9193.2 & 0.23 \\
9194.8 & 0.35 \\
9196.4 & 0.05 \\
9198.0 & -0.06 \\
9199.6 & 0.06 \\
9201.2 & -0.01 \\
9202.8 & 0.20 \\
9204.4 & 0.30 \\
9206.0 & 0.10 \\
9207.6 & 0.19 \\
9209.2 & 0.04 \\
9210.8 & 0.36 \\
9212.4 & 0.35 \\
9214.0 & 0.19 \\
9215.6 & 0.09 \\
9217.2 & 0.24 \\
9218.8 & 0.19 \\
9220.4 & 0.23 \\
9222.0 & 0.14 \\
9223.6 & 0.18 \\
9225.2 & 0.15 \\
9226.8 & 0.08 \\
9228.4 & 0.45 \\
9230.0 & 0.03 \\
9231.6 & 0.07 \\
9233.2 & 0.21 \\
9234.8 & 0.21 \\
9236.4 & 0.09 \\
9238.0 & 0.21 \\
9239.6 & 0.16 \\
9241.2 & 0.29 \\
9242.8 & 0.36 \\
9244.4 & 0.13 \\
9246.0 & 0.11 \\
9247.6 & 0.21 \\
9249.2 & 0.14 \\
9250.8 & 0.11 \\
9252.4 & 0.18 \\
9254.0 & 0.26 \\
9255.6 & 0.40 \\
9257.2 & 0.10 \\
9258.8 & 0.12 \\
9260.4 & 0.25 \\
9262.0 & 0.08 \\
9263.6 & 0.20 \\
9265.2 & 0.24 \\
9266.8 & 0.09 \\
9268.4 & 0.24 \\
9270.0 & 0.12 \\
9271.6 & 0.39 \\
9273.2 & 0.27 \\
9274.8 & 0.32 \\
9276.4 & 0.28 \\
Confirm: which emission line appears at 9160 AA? [O III]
